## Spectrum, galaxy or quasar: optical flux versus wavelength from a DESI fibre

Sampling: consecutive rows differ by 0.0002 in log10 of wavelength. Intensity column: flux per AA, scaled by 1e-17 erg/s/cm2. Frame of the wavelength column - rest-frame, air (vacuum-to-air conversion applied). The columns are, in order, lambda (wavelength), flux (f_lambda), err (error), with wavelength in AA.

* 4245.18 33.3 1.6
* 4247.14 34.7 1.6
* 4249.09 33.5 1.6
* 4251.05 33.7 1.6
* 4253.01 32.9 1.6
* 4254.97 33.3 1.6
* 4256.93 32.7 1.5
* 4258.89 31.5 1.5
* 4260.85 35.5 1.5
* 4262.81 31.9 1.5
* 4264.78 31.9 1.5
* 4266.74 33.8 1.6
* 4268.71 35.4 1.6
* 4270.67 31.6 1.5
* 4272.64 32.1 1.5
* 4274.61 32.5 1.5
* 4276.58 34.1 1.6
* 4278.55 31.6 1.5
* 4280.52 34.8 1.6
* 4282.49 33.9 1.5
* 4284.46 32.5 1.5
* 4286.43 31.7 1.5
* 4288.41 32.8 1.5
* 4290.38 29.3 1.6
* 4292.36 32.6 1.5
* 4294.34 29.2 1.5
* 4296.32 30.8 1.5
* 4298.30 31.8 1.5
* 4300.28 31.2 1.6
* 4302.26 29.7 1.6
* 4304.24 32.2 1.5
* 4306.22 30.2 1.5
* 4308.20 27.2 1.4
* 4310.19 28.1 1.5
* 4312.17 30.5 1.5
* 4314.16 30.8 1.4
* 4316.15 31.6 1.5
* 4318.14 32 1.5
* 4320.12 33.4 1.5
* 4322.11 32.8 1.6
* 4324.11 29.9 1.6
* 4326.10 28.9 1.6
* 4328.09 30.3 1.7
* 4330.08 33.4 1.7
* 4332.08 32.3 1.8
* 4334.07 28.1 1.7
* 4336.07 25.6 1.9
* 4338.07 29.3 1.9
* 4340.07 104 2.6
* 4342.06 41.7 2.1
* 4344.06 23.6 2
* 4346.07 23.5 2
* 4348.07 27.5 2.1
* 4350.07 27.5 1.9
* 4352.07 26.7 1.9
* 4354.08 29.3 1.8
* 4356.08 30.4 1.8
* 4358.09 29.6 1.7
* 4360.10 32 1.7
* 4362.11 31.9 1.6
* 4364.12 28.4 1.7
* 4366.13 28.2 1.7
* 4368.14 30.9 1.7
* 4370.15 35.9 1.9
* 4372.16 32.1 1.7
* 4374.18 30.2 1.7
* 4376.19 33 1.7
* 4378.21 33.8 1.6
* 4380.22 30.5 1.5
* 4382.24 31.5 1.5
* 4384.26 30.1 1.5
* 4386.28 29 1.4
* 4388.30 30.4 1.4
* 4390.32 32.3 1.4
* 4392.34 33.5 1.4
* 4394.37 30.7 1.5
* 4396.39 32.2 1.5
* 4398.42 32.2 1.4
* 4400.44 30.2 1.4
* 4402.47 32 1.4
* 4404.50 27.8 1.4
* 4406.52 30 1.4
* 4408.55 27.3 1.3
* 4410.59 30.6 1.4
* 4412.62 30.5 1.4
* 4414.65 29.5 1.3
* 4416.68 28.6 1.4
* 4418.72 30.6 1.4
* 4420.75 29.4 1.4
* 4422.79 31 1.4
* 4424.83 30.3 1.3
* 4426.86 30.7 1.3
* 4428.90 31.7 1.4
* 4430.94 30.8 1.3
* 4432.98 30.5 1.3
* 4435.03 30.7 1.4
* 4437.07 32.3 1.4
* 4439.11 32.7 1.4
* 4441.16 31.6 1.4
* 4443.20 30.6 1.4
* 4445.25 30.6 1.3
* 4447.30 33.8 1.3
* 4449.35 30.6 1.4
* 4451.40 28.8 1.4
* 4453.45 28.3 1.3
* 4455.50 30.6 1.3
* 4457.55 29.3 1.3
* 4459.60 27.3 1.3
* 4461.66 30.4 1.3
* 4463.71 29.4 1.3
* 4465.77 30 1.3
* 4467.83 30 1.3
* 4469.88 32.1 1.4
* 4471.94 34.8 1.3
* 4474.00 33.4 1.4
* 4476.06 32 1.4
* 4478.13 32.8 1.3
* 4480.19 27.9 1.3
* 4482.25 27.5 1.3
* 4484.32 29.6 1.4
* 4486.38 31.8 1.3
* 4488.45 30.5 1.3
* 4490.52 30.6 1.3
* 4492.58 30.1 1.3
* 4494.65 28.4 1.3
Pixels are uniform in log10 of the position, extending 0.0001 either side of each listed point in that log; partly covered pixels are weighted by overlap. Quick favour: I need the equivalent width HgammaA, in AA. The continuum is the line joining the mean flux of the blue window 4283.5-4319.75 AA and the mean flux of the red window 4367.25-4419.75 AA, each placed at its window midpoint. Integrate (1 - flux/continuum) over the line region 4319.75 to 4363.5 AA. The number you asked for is -3.3 AA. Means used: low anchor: 30.8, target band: 33.2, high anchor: 31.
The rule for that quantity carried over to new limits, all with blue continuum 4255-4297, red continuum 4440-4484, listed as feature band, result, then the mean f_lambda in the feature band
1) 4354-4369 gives 0.70 AA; 30.1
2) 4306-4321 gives 0.77 AA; 30.5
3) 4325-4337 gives 0.81 AA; 29.8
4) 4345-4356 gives 1.58 AA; 27.2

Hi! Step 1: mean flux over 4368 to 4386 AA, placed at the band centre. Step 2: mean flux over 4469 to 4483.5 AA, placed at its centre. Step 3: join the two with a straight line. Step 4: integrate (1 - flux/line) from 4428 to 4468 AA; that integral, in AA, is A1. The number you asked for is 1.4 AA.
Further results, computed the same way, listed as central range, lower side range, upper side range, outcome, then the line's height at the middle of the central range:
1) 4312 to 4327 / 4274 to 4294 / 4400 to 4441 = 0.3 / 31.9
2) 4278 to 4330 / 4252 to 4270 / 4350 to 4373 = 1.3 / 32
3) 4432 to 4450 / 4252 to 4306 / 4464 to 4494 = -0.2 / 31.1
